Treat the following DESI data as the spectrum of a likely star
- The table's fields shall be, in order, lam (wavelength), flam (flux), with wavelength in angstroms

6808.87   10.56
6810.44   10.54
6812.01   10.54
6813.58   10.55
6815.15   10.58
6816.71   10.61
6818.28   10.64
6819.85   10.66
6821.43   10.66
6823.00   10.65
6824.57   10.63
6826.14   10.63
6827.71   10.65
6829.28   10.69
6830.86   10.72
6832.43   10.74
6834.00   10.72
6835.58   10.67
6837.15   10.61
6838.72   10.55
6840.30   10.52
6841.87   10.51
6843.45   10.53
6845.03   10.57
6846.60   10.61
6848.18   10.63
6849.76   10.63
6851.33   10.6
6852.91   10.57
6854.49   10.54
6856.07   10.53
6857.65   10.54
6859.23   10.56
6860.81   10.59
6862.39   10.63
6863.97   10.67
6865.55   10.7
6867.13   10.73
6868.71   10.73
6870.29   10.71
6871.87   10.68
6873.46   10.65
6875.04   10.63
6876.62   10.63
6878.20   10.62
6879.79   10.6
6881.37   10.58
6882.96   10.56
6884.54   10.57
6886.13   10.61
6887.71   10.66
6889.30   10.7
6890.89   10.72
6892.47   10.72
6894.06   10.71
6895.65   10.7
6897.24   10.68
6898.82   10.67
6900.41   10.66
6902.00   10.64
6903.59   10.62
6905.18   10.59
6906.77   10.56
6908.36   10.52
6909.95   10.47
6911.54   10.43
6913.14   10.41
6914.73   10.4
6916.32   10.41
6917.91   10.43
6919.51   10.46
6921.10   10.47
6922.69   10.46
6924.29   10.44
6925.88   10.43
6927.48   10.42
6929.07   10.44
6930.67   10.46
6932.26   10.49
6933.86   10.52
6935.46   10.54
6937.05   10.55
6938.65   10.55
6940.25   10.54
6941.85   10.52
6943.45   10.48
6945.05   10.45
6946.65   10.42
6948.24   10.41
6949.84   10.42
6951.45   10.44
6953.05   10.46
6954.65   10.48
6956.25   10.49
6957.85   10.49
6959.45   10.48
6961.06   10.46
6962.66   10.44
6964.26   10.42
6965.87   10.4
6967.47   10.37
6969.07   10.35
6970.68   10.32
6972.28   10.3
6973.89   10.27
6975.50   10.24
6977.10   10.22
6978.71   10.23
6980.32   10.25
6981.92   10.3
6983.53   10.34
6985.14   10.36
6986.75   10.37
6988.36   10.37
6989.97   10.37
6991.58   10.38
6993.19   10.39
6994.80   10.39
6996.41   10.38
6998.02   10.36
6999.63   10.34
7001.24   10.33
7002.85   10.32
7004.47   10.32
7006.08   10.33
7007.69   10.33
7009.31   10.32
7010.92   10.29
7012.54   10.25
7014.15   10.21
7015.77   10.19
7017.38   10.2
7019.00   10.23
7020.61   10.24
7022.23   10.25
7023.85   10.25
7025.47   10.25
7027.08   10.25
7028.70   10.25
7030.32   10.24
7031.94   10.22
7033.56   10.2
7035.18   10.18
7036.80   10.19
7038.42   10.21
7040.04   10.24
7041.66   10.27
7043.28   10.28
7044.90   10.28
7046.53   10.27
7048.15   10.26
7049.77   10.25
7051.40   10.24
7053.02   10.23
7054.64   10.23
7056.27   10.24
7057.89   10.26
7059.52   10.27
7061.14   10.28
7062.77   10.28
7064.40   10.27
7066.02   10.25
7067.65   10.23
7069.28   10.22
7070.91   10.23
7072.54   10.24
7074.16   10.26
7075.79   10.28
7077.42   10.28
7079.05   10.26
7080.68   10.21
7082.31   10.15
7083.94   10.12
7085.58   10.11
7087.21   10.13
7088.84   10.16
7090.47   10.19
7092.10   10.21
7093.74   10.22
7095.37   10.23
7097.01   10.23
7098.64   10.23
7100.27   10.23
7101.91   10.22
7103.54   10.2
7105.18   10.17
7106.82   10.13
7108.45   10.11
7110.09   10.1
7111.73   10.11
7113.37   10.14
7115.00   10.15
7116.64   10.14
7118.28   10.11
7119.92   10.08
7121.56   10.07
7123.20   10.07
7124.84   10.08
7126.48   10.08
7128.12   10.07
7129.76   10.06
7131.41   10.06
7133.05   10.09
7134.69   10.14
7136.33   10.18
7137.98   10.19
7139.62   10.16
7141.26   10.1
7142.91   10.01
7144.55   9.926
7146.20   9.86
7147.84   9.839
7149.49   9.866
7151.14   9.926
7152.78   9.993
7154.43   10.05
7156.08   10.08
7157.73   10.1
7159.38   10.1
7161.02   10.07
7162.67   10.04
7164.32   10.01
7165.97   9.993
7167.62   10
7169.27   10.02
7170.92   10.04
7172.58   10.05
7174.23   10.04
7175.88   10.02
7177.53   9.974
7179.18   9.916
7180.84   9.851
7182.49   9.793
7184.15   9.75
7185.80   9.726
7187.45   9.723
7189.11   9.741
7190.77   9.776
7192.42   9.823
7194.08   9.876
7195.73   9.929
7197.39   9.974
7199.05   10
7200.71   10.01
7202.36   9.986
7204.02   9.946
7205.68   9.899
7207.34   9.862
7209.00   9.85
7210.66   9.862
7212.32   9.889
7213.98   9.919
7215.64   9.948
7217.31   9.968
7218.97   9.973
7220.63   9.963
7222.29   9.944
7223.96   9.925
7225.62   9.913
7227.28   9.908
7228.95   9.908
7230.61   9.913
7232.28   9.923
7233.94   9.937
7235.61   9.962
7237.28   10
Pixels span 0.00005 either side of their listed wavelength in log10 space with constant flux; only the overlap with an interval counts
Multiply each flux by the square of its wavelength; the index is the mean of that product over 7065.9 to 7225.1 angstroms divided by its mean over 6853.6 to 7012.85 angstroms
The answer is 1.02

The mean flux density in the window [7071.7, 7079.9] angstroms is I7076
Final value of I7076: 10.3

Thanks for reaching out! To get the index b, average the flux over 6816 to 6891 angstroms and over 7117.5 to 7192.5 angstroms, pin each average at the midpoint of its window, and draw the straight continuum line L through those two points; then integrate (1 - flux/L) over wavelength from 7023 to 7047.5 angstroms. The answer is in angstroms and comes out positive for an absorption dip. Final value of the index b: 0.0 angstroms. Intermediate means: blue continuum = 10.6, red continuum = 9.99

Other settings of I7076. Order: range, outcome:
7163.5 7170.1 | 10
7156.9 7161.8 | 10.1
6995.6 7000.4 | 10.4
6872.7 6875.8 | 10.6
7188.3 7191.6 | 9.76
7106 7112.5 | 10.1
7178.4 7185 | 9.82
